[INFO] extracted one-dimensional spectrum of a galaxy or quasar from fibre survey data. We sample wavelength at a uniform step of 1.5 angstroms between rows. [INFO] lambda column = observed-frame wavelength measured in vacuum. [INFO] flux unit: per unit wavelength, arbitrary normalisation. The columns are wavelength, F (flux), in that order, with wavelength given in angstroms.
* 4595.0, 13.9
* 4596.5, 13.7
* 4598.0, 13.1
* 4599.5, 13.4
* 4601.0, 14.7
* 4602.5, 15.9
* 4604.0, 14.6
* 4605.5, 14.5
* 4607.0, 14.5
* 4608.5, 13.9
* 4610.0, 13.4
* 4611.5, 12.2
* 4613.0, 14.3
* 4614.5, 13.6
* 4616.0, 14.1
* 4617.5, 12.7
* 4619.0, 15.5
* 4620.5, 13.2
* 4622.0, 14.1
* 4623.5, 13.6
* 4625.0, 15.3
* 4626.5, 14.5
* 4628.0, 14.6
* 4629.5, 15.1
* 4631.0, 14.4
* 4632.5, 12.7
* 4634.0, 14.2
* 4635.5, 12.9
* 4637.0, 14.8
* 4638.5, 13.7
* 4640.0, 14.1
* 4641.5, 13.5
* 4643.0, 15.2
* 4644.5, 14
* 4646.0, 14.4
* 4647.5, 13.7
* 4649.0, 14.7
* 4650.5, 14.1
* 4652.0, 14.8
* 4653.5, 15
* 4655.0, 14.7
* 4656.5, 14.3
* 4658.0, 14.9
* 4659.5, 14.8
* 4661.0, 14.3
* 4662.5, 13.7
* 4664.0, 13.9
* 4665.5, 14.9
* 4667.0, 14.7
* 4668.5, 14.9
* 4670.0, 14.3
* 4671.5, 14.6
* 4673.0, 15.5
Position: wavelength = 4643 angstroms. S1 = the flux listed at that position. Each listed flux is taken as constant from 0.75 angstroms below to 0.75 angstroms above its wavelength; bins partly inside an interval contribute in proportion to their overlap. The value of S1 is 15.2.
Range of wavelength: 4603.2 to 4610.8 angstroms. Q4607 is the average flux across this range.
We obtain 14.2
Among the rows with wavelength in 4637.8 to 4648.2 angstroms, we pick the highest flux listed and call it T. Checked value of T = 15.2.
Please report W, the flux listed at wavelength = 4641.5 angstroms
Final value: 13.5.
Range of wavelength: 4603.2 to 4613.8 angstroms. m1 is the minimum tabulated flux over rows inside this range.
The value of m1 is 12.2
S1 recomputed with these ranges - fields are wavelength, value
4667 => 14.7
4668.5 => 14.9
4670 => 14.3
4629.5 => 15.1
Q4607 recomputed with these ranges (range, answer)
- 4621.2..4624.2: 13.8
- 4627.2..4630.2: 14.8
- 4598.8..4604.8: 14.7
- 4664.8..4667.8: 14.8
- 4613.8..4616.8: 13.8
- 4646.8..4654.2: 14.5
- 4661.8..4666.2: 14.2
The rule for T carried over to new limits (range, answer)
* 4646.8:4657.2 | 15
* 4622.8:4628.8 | 15.3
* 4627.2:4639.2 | 15.1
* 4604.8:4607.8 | 14.5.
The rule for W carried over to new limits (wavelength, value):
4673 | 15.5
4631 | 14.4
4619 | 15.5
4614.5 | 13.6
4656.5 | 14.3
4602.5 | 15.9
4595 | 13.9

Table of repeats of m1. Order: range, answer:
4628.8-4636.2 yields 12.7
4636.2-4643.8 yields 13.5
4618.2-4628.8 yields 13.2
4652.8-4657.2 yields 14.3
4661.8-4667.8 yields 13.7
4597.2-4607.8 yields 13.1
